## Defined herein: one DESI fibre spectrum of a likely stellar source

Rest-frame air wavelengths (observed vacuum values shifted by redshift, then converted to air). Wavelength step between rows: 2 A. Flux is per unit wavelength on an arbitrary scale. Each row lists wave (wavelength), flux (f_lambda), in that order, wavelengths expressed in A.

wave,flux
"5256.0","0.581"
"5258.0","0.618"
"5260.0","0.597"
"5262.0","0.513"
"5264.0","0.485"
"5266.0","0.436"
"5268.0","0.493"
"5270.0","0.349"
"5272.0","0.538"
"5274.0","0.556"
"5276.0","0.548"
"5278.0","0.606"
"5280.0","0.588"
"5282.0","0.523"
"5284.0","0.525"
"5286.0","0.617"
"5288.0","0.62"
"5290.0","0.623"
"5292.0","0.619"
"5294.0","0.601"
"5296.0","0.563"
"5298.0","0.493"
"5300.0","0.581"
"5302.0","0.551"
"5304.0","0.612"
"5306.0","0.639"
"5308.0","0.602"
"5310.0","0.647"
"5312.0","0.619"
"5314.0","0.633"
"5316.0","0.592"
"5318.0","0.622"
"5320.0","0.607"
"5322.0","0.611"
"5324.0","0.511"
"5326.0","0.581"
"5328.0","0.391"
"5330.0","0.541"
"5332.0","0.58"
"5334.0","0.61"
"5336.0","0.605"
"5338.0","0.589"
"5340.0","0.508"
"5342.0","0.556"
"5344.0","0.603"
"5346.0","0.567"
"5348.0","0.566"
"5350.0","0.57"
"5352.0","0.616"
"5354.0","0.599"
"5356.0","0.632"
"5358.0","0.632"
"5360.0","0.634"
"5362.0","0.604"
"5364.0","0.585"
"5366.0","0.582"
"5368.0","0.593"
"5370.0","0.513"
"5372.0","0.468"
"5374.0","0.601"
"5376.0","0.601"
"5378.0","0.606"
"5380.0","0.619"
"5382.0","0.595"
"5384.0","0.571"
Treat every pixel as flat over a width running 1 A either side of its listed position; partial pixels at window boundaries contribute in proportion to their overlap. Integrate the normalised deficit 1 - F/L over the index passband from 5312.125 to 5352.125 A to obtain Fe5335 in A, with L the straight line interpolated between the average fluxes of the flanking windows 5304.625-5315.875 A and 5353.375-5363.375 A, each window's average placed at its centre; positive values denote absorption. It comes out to 3.2 A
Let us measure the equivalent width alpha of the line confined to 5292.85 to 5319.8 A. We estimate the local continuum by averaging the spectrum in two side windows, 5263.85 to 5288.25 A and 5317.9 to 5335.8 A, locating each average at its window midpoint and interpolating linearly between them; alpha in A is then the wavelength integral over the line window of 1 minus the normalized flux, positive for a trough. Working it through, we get -2.4 A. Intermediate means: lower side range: 0.528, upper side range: 0.56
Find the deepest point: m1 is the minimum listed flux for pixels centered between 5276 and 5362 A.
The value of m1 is 0.391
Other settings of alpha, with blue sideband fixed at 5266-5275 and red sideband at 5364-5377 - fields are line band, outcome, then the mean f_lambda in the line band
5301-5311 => -2.0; 0.61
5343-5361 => -1.8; 0.602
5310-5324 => -2.5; 0.609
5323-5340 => -0.6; 0.548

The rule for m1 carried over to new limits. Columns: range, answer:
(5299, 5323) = 0.551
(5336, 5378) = 0.468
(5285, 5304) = 0.493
